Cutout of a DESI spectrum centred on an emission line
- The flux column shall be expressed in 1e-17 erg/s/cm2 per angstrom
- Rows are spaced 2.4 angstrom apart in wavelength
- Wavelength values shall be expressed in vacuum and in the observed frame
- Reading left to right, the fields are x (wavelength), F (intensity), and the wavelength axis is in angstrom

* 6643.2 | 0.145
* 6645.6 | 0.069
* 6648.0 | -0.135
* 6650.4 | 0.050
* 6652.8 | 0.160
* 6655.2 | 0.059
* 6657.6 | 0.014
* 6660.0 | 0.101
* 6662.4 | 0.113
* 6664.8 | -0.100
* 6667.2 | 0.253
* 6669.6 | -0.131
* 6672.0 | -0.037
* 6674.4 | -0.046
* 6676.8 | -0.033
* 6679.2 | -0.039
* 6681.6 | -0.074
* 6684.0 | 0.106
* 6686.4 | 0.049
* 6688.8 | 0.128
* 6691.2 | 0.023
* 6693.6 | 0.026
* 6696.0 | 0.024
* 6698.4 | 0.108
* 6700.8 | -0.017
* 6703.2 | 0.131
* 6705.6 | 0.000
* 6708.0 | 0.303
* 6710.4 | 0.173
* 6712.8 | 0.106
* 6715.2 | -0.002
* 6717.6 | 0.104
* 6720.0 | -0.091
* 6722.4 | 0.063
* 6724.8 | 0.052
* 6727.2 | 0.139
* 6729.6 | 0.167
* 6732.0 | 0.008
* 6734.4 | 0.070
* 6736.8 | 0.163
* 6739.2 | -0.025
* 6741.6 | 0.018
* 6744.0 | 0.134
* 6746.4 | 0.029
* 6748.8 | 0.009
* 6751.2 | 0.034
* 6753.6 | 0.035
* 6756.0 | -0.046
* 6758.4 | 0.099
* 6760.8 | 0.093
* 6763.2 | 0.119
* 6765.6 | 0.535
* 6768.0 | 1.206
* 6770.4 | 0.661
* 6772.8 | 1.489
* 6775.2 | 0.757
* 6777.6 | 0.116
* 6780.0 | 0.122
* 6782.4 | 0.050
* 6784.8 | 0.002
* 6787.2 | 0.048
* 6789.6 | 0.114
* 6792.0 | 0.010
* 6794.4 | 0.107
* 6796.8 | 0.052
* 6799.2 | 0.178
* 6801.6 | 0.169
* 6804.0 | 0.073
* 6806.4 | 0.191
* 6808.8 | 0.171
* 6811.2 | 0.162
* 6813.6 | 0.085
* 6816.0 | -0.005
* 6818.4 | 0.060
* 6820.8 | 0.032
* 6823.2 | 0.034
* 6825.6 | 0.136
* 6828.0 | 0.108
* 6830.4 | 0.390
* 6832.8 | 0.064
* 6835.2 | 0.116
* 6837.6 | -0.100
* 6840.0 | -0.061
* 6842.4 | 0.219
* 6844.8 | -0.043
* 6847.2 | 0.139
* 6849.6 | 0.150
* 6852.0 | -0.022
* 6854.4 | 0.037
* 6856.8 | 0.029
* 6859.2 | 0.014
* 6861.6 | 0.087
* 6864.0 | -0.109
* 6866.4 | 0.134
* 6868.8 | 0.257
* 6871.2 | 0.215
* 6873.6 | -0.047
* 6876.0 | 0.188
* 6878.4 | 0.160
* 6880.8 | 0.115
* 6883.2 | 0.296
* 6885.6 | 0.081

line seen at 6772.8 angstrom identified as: [O II] 3727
